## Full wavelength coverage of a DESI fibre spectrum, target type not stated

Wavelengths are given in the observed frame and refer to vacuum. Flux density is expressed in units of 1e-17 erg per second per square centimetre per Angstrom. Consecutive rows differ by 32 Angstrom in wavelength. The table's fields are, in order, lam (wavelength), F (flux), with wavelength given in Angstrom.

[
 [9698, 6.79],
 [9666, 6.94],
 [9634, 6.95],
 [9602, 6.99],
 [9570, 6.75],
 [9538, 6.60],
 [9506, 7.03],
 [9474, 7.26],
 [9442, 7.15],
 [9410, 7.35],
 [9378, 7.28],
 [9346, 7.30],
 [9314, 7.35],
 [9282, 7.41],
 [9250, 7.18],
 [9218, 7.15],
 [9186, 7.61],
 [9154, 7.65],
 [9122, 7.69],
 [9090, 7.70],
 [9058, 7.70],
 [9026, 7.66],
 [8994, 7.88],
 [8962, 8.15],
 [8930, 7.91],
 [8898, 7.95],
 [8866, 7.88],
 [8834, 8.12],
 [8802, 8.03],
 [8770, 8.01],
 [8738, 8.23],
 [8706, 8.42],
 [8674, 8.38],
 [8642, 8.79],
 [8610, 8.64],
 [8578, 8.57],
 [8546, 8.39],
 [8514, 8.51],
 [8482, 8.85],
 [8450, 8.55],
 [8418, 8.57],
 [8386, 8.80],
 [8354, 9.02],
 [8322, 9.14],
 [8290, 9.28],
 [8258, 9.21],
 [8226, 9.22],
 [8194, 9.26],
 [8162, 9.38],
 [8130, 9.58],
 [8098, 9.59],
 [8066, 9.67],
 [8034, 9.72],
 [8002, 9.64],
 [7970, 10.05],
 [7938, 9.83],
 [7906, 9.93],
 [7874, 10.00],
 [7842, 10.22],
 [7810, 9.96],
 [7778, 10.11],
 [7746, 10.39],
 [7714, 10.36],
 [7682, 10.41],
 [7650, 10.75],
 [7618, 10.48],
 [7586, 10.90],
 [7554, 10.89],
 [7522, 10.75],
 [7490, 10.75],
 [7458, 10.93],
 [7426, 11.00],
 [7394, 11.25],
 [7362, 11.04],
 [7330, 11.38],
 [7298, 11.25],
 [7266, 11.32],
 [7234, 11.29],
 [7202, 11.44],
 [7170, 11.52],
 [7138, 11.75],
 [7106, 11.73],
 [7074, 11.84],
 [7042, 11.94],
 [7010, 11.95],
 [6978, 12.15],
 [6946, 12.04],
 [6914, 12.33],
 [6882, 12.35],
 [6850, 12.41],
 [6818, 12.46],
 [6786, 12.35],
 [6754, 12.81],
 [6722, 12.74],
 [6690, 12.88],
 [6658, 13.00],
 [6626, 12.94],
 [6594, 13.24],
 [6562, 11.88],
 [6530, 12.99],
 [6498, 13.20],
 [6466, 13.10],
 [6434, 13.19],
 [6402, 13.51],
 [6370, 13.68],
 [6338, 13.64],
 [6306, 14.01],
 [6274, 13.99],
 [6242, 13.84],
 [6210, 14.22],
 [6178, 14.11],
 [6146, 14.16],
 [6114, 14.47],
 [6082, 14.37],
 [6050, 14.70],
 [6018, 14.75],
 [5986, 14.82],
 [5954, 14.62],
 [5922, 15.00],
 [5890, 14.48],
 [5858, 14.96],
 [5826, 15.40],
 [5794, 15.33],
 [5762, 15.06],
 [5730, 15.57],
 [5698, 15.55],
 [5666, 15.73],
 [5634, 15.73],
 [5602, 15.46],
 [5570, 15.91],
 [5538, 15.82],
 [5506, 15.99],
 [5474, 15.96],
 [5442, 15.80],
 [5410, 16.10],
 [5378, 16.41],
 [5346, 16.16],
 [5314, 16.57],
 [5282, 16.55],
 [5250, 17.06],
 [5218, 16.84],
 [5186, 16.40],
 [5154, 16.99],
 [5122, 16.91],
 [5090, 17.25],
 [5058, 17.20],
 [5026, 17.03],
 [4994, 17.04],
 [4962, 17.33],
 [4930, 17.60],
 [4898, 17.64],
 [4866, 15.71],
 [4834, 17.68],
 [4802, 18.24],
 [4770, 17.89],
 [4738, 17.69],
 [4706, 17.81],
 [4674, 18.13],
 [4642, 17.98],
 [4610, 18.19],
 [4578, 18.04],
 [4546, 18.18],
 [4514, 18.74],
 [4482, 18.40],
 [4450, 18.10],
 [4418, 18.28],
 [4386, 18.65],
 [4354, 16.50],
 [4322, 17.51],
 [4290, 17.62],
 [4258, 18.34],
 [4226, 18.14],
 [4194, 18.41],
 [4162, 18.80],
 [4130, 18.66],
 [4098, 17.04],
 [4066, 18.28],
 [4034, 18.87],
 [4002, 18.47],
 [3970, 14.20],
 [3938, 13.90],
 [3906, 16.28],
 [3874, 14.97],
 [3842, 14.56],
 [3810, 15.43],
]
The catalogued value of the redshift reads 0.00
